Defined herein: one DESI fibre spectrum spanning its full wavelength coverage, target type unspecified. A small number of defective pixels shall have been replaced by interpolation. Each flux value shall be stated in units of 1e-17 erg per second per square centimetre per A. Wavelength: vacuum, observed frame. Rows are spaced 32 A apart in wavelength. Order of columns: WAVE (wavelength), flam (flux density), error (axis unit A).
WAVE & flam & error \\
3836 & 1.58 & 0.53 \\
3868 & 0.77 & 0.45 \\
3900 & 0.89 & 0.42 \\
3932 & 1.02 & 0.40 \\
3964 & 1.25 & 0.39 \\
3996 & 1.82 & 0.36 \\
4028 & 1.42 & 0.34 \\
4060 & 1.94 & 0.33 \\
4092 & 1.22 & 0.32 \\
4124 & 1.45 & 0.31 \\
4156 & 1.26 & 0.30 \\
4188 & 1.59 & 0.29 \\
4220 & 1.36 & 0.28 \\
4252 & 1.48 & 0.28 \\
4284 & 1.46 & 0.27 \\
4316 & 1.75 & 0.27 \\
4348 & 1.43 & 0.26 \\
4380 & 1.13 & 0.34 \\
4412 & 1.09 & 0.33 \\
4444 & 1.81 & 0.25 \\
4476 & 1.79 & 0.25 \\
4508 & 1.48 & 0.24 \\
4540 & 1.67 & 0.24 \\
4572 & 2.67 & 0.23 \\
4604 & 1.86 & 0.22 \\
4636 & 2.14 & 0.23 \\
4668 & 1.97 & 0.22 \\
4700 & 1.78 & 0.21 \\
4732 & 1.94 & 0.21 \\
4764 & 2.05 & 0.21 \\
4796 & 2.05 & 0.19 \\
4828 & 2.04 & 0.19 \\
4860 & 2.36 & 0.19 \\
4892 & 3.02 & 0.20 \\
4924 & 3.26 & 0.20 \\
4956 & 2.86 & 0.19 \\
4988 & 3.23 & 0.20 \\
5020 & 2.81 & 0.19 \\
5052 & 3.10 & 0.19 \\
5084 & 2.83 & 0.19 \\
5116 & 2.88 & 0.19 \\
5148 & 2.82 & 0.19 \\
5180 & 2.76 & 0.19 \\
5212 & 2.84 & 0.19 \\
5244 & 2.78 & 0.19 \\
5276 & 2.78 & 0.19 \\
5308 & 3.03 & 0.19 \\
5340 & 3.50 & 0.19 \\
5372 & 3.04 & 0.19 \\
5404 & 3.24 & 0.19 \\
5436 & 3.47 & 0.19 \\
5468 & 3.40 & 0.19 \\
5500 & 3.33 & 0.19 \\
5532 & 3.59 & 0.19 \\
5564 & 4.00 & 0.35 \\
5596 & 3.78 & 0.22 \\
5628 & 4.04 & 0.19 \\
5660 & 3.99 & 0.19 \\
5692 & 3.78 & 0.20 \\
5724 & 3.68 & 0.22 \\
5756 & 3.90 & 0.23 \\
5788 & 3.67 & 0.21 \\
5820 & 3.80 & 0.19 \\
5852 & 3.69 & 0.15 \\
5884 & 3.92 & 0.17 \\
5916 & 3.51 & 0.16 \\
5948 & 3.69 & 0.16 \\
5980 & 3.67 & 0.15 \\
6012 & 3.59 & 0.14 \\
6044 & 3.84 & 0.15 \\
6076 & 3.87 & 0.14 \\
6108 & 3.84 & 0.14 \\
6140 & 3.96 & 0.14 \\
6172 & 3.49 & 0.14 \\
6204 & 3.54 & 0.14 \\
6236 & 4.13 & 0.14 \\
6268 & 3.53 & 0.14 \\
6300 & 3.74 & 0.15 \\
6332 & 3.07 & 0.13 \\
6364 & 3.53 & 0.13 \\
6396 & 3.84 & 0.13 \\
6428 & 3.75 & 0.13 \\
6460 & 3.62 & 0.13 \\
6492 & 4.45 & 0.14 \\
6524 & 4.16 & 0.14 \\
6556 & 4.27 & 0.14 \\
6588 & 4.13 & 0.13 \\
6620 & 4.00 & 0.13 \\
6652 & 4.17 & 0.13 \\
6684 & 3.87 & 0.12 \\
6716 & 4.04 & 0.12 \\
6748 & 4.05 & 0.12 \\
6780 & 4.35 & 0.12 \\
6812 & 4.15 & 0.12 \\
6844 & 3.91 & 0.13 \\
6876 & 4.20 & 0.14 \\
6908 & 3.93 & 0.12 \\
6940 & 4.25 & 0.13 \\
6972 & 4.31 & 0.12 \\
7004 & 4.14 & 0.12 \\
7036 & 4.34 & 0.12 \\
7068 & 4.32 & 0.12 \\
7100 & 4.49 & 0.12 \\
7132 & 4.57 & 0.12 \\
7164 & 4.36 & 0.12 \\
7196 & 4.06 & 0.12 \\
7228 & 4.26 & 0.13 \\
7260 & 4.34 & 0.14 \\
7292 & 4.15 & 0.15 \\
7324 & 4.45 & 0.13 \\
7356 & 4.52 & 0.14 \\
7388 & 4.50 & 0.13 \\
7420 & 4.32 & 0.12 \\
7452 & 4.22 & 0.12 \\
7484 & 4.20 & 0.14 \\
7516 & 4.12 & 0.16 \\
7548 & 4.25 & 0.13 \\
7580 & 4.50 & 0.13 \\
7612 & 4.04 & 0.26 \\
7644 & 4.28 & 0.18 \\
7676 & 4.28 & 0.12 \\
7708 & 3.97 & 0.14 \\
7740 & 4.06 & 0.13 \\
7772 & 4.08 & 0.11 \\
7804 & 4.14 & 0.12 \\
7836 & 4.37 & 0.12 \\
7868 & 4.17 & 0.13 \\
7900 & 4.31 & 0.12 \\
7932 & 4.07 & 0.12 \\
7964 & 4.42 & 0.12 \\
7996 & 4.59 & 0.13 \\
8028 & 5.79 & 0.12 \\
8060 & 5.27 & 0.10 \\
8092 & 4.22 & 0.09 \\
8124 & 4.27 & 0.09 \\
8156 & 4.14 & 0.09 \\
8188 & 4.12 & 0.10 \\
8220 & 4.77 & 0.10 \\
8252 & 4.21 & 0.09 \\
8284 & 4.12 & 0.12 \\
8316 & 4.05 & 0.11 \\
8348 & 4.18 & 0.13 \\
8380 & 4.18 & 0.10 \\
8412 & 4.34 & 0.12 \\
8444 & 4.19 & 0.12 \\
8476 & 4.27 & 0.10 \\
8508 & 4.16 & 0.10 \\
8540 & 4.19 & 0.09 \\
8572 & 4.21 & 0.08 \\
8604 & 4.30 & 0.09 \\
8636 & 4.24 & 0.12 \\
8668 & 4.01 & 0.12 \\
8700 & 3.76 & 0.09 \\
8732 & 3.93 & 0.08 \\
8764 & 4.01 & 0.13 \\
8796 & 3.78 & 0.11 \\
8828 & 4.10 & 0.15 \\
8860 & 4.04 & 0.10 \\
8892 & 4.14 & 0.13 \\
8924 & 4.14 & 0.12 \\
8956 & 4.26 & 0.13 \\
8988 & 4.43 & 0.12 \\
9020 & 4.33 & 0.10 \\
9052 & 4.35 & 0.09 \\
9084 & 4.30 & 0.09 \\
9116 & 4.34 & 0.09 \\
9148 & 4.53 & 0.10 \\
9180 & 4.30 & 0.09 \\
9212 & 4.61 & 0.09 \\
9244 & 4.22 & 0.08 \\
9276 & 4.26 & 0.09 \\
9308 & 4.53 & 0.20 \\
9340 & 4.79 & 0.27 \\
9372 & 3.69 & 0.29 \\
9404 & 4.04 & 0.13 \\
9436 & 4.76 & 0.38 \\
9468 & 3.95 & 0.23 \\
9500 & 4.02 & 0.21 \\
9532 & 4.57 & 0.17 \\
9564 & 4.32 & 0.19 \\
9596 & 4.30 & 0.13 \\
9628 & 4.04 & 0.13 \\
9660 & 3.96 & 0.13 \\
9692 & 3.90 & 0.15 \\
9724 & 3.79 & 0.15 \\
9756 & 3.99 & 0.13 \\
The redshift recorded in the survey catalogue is 0.223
